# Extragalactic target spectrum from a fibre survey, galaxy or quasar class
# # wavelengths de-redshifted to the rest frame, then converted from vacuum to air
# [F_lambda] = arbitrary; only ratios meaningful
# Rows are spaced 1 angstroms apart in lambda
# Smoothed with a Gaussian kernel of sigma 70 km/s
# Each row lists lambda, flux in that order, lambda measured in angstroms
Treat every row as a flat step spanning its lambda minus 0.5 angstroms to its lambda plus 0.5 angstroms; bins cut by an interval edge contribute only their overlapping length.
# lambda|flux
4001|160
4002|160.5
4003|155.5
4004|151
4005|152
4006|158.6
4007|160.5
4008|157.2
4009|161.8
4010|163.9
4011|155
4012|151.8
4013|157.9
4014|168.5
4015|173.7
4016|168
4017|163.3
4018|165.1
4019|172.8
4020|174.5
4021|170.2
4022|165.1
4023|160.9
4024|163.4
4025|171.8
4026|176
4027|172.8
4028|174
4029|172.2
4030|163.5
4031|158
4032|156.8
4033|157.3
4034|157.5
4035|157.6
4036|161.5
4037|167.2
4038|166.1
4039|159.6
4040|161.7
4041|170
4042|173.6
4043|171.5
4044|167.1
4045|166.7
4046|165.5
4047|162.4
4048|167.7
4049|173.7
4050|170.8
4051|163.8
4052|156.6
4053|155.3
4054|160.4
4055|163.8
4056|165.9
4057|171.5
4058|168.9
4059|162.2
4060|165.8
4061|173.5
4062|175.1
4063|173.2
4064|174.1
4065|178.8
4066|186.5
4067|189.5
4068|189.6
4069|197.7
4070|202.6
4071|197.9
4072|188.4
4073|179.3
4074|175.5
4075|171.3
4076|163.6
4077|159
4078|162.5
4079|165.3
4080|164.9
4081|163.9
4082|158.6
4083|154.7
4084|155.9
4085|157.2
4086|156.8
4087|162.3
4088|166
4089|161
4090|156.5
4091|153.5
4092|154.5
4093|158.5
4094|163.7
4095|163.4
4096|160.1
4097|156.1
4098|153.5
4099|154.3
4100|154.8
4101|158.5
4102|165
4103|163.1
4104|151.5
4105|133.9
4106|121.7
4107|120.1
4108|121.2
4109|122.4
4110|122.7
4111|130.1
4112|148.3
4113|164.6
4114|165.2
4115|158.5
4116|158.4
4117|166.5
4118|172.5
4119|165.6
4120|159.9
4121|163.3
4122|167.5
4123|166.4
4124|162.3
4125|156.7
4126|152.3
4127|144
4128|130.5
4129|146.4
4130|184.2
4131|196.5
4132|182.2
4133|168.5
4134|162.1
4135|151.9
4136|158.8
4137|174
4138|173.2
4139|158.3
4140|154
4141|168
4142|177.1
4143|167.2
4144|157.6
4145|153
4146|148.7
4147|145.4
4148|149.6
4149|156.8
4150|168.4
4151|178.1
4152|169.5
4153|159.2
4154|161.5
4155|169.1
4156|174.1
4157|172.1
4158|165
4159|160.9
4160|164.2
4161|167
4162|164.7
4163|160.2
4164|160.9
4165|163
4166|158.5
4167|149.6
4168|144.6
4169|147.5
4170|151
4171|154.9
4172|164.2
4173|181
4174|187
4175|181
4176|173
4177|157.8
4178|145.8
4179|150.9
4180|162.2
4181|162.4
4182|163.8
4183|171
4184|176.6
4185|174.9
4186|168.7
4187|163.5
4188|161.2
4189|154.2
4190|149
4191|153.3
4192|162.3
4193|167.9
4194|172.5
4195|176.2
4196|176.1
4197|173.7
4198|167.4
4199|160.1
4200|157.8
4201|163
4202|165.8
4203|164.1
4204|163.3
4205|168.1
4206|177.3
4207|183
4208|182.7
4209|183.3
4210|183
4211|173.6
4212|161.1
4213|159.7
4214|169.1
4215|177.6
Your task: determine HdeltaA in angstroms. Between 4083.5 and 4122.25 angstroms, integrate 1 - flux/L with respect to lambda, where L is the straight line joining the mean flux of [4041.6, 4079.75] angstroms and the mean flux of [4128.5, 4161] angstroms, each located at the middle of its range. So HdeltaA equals 3.5 angstroms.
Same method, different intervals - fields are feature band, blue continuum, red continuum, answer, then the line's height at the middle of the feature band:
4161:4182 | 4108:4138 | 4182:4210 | 0.5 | 165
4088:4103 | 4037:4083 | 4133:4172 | 0.8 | 167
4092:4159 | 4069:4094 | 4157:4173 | 2.0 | 163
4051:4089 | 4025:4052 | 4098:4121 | -2.8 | 159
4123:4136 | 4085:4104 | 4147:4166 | 0.0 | 162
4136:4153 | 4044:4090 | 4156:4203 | 0.3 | 166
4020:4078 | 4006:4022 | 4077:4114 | -4.0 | 159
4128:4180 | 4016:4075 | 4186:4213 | 1.6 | 168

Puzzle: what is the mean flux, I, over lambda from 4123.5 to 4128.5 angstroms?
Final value 149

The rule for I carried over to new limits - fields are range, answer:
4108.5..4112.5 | 131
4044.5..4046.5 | 166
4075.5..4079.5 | 163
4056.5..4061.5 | 168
